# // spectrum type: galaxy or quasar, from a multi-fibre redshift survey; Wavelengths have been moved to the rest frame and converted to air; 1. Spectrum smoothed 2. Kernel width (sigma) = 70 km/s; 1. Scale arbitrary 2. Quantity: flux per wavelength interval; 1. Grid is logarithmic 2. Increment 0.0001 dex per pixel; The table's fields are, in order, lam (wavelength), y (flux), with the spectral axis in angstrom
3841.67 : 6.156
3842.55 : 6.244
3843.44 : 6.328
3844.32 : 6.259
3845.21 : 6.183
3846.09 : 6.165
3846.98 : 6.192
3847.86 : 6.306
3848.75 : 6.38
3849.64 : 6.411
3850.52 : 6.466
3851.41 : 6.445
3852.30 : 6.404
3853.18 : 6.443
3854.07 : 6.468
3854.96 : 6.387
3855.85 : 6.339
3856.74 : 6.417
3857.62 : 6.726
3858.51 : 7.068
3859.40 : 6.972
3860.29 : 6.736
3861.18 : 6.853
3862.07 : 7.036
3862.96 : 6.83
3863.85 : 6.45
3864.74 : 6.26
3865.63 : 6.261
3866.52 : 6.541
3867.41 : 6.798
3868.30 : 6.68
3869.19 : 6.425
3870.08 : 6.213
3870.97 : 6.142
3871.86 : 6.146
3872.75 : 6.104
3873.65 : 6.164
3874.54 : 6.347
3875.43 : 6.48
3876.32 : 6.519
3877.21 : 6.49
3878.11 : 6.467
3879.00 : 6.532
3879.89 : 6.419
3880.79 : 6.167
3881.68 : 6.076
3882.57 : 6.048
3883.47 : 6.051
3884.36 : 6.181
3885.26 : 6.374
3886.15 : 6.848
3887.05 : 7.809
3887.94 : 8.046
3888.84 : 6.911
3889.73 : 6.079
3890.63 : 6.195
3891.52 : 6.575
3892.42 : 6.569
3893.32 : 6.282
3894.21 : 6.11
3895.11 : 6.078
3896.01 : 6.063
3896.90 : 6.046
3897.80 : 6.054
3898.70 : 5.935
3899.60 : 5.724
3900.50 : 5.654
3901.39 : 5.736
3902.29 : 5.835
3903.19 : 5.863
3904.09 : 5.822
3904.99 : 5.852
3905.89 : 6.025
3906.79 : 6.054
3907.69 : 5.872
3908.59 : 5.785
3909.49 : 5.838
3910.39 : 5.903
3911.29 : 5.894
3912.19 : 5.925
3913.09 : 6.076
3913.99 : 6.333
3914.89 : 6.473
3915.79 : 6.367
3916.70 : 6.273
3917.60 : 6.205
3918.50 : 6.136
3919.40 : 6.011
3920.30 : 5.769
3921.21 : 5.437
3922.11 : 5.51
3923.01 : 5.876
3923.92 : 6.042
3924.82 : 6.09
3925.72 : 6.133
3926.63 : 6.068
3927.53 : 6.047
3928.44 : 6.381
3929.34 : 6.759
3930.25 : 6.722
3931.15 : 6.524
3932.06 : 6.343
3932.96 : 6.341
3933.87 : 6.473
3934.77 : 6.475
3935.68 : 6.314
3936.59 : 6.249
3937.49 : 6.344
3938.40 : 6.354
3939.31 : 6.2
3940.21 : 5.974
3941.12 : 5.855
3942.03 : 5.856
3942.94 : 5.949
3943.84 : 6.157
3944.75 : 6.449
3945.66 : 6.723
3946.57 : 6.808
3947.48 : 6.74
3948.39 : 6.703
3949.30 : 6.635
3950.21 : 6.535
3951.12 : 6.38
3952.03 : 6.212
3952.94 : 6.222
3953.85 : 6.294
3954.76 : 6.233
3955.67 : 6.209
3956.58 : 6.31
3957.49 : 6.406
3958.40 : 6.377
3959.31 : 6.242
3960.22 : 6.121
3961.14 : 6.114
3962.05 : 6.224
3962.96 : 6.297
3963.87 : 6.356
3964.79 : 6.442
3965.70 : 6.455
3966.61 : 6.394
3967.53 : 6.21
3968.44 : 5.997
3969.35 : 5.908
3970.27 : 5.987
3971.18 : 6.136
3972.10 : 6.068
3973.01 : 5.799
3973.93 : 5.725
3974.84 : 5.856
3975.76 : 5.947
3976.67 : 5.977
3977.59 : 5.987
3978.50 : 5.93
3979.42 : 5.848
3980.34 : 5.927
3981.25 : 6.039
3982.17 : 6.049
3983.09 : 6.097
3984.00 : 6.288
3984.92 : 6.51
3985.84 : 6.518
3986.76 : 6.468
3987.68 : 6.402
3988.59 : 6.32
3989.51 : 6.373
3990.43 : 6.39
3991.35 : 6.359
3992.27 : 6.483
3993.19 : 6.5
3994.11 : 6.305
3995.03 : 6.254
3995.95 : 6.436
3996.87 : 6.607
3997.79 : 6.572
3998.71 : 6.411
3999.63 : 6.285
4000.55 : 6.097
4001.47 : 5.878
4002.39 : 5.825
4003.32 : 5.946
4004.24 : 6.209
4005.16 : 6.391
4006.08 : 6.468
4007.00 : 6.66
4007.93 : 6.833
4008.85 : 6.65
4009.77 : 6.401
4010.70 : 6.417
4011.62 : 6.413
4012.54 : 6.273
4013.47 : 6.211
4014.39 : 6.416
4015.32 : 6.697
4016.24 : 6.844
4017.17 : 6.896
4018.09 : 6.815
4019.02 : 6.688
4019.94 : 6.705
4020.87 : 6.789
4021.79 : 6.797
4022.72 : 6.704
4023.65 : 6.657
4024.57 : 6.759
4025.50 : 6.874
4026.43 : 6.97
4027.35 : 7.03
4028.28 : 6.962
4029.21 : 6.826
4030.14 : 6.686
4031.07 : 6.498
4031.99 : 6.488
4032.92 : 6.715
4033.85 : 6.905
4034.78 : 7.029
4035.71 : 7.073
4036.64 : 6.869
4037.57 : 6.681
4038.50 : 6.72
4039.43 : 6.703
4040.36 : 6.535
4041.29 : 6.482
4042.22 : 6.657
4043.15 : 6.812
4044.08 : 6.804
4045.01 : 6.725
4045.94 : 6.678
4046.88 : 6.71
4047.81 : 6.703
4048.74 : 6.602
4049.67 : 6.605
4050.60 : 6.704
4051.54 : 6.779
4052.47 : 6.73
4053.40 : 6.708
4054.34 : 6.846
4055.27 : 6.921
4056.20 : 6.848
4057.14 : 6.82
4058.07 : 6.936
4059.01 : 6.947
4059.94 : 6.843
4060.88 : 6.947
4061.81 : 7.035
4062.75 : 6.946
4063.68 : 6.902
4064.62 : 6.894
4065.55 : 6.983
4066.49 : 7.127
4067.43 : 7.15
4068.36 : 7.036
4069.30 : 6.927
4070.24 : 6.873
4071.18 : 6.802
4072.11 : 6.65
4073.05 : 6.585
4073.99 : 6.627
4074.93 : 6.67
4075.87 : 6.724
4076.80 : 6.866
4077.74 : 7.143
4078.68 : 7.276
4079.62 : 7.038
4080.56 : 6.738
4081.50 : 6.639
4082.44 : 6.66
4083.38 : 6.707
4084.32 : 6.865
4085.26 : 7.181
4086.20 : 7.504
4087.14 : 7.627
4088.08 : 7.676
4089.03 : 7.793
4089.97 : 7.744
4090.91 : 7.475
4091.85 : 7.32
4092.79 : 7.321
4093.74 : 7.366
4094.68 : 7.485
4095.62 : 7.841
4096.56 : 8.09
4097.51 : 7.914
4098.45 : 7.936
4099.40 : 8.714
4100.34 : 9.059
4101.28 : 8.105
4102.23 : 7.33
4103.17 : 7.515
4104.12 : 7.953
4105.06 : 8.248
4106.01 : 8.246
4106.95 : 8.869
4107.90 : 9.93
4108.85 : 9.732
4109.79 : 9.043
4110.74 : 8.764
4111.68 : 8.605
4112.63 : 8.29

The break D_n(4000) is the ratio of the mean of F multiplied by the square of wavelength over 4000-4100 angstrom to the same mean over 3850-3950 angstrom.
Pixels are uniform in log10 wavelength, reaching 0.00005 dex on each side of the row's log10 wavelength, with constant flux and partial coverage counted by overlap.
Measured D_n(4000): 1.2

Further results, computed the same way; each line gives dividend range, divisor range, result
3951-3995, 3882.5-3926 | 1.05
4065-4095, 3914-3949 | 1.22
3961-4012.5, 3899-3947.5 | 1.05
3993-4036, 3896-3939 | 1.13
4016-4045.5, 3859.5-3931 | 1.16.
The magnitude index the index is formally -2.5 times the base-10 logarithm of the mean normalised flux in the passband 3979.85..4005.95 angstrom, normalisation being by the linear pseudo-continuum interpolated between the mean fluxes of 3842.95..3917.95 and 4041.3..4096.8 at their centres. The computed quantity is 0.07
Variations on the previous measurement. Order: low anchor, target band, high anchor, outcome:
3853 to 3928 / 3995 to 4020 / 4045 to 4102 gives 0.061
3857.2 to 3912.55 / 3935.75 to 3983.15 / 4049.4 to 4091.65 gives 0.065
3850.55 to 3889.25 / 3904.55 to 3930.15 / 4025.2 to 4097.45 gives 0.101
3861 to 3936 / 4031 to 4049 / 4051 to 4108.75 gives 0.056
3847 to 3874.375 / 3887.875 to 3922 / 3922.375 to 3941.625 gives 0.048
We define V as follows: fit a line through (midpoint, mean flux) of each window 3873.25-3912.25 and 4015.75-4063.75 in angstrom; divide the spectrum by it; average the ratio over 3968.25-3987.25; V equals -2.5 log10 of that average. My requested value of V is 0.09 mag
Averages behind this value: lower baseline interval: 6.22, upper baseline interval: 6.79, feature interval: 6.05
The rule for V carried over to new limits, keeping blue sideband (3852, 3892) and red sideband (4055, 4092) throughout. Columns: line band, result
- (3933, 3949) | 0.06 mag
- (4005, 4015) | 0.06 mag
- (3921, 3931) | 0.09 mag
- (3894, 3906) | 0.12 mag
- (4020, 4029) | 0.01 mag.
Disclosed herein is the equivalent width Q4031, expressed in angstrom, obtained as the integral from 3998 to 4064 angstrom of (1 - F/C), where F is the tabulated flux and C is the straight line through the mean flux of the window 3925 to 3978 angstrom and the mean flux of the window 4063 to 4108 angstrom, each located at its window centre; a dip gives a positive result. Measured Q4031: 2.54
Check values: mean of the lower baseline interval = 6.26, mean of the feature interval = 6.67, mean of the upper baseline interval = 7.4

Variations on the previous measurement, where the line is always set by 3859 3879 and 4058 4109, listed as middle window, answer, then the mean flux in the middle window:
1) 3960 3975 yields 1.7 angstrom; 6.13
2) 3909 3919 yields 0.8 angstrom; 6.13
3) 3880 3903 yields 1.0 angstrom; 6.29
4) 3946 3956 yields 0.6 angstrom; 6.46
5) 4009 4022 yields 0.9 angstrom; 6.6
